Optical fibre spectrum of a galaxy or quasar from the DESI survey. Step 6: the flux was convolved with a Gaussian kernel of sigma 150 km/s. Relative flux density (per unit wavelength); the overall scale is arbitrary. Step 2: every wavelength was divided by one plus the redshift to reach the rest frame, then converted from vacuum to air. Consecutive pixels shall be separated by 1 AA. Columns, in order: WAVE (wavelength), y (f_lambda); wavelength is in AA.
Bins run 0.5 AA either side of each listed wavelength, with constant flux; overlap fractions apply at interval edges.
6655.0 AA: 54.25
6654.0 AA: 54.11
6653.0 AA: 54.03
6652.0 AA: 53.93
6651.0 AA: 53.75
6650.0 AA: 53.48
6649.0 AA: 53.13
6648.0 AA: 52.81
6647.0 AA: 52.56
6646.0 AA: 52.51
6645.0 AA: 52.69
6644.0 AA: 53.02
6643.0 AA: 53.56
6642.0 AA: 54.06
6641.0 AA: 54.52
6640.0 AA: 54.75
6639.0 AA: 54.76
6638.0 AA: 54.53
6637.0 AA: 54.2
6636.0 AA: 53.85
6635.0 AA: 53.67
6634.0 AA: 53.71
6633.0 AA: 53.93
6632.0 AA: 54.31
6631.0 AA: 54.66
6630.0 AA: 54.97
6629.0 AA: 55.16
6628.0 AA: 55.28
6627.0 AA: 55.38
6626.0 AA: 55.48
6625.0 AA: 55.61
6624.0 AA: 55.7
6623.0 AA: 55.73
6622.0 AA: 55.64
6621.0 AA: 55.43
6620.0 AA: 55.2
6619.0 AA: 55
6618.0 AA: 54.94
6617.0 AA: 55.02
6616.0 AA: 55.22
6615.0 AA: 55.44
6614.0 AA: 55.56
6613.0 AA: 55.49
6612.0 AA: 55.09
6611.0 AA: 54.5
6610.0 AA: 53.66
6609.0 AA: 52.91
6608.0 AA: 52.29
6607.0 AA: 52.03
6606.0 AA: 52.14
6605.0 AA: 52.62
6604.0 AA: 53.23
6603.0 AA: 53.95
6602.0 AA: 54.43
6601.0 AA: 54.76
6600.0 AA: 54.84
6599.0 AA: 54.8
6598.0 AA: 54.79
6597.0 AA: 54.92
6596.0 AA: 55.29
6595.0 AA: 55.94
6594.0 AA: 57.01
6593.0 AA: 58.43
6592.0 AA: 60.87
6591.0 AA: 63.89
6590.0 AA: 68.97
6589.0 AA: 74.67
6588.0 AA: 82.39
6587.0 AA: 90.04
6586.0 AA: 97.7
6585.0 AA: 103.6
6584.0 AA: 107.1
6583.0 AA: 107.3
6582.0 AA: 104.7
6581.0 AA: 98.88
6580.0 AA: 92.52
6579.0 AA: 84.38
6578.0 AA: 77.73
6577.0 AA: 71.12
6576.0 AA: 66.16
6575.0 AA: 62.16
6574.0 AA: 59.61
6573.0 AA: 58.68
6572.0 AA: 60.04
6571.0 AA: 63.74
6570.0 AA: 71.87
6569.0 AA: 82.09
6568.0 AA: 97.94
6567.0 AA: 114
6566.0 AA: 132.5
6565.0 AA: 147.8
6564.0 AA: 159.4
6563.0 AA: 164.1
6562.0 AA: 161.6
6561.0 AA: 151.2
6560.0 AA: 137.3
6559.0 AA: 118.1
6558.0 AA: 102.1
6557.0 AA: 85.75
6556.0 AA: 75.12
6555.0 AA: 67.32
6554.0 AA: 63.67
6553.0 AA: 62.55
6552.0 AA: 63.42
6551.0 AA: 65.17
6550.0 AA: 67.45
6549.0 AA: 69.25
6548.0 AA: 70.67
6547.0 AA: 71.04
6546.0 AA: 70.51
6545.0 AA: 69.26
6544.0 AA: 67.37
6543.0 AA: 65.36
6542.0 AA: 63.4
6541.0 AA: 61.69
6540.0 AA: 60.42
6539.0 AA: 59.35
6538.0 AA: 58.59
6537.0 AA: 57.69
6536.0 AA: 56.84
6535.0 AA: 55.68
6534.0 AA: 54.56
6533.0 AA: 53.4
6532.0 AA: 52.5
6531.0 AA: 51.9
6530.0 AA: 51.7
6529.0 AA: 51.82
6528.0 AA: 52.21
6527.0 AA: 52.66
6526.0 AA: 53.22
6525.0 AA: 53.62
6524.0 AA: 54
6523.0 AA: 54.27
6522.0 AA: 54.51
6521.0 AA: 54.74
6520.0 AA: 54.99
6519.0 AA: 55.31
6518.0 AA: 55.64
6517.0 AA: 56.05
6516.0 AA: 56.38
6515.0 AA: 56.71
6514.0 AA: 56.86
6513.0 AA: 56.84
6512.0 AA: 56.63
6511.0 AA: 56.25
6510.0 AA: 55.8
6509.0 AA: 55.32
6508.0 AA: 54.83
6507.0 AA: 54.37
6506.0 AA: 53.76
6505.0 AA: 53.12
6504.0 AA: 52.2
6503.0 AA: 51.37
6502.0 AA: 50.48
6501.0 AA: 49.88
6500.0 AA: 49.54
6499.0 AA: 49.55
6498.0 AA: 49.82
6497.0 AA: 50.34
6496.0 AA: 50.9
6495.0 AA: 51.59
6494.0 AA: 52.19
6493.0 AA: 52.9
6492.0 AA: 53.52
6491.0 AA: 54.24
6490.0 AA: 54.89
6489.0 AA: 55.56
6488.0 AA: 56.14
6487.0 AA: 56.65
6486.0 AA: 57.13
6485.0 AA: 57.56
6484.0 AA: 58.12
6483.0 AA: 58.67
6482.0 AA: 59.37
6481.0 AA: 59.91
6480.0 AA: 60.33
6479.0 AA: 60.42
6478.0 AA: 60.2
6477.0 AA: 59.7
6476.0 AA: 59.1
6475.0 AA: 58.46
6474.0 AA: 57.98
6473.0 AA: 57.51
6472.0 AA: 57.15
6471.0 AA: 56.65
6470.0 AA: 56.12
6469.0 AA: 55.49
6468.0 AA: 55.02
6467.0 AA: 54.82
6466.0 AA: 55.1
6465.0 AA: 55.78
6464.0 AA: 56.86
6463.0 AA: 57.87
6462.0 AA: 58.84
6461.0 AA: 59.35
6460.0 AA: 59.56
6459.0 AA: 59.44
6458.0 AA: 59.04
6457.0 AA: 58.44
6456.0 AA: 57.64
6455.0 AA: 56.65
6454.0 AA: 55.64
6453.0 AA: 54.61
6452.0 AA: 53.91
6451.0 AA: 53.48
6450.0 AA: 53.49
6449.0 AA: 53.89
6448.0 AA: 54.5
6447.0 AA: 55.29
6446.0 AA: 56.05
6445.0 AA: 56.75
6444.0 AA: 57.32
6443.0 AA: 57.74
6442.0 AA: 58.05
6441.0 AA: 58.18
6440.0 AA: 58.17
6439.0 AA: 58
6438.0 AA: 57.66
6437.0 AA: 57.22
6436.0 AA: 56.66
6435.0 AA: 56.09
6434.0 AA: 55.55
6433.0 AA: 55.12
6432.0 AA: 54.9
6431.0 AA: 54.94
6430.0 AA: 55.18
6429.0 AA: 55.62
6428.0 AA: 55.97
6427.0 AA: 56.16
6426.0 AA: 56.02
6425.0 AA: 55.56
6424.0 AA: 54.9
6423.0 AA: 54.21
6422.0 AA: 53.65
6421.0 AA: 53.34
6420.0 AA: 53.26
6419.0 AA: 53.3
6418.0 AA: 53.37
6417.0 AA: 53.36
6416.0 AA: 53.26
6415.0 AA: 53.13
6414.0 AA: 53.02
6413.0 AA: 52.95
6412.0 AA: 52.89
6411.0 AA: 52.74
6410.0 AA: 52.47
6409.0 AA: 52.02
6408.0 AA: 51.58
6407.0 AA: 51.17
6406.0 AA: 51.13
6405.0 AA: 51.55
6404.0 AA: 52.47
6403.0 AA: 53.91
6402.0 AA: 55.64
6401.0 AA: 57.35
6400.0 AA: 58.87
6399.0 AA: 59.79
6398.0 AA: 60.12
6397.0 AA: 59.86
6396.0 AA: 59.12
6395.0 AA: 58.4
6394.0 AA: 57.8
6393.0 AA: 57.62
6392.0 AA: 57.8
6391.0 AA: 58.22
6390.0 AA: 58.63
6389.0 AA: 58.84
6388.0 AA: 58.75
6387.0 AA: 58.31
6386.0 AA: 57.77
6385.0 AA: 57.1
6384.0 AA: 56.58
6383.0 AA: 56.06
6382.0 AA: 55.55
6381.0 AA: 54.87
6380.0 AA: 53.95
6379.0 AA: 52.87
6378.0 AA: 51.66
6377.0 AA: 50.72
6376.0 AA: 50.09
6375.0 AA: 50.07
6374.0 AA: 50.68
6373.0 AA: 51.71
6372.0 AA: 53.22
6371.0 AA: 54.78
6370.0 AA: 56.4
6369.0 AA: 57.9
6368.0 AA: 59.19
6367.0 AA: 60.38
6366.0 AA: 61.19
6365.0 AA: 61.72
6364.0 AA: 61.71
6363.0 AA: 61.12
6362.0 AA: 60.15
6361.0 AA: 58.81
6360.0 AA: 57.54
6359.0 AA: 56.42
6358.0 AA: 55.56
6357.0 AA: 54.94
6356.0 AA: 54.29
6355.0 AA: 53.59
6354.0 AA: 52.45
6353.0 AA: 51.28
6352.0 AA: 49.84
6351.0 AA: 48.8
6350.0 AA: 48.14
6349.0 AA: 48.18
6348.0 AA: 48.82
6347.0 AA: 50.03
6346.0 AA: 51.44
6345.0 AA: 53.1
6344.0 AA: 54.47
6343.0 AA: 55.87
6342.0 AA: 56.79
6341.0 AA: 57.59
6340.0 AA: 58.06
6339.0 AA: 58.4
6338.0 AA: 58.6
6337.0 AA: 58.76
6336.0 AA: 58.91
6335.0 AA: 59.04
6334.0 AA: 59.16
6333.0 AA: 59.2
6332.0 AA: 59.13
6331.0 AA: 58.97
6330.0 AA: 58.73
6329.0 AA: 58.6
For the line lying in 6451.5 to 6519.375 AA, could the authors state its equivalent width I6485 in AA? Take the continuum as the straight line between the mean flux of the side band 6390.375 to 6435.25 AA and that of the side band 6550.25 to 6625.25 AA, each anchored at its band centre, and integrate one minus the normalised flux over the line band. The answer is 8.3 AA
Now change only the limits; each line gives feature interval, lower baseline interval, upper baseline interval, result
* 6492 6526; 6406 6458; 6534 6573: 9.4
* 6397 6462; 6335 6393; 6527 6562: 6.1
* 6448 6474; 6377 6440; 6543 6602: 3.2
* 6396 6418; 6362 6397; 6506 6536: 0.7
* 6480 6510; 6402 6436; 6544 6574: 8.3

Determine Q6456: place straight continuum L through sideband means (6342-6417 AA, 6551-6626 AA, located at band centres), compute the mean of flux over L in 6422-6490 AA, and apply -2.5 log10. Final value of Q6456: 0.10 mag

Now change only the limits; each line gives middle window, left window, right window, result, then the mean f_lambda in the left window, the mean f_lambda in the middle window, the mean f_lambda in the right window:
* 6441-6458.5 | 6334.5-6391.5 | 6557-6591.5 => 0.28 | 55.4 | 56.1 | 97.9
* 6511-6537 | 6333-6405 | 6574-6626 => 0.14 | 55.9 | 54.6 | 65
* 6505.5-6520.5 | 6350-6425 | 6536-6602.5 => 0.29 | 55.2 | 55.7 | 80.8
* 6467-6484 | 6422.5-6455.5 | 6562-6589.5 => 0.14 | 55.9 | 58.1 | 95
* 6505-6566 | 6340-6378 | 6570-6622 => -0.13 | 54.6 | 70.9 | 65.5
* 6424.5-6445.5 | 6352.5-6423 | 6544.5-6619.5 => 0.08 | 55.4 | 56.5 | 77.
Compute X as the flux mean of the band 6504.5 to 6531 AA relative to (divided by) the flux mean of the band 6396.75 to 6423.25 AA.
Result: 1.01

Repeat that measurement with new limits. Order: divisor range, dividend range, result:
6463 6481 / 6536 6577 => 1.47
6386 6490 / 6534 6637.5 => 1.27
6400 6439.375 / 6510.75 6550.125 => 1.07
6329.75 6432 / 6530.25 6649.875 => 1.25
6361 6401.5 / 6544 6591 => 1.58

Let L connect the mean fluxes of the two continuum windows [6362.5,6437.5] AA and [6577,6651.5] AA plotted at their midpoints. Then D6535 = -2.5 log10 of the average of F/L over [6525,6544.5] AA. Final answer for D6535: 0.04 mag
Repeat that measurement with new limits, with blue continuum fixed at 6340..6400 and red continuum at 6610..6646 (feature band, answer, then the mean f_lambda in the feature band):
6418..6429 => 0.016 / 54.6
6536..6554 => -0.175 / 64.6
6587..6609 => -0.076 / 58.8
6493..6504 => 0.091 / 50.7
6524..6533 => 0.050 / 52.6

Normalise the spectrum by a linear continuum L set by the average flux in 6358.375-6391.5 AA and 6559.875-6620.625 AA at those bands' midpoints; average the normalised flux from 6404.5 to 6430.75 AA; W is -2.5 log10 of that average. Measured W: 0.132 mag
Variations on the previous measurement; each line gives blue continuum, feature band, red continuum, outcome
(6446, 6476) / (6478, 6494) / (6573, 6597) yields 0.07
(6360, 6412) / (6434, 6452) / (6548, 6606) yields 0.14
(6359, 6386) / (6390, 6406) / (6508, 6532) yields -0.02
